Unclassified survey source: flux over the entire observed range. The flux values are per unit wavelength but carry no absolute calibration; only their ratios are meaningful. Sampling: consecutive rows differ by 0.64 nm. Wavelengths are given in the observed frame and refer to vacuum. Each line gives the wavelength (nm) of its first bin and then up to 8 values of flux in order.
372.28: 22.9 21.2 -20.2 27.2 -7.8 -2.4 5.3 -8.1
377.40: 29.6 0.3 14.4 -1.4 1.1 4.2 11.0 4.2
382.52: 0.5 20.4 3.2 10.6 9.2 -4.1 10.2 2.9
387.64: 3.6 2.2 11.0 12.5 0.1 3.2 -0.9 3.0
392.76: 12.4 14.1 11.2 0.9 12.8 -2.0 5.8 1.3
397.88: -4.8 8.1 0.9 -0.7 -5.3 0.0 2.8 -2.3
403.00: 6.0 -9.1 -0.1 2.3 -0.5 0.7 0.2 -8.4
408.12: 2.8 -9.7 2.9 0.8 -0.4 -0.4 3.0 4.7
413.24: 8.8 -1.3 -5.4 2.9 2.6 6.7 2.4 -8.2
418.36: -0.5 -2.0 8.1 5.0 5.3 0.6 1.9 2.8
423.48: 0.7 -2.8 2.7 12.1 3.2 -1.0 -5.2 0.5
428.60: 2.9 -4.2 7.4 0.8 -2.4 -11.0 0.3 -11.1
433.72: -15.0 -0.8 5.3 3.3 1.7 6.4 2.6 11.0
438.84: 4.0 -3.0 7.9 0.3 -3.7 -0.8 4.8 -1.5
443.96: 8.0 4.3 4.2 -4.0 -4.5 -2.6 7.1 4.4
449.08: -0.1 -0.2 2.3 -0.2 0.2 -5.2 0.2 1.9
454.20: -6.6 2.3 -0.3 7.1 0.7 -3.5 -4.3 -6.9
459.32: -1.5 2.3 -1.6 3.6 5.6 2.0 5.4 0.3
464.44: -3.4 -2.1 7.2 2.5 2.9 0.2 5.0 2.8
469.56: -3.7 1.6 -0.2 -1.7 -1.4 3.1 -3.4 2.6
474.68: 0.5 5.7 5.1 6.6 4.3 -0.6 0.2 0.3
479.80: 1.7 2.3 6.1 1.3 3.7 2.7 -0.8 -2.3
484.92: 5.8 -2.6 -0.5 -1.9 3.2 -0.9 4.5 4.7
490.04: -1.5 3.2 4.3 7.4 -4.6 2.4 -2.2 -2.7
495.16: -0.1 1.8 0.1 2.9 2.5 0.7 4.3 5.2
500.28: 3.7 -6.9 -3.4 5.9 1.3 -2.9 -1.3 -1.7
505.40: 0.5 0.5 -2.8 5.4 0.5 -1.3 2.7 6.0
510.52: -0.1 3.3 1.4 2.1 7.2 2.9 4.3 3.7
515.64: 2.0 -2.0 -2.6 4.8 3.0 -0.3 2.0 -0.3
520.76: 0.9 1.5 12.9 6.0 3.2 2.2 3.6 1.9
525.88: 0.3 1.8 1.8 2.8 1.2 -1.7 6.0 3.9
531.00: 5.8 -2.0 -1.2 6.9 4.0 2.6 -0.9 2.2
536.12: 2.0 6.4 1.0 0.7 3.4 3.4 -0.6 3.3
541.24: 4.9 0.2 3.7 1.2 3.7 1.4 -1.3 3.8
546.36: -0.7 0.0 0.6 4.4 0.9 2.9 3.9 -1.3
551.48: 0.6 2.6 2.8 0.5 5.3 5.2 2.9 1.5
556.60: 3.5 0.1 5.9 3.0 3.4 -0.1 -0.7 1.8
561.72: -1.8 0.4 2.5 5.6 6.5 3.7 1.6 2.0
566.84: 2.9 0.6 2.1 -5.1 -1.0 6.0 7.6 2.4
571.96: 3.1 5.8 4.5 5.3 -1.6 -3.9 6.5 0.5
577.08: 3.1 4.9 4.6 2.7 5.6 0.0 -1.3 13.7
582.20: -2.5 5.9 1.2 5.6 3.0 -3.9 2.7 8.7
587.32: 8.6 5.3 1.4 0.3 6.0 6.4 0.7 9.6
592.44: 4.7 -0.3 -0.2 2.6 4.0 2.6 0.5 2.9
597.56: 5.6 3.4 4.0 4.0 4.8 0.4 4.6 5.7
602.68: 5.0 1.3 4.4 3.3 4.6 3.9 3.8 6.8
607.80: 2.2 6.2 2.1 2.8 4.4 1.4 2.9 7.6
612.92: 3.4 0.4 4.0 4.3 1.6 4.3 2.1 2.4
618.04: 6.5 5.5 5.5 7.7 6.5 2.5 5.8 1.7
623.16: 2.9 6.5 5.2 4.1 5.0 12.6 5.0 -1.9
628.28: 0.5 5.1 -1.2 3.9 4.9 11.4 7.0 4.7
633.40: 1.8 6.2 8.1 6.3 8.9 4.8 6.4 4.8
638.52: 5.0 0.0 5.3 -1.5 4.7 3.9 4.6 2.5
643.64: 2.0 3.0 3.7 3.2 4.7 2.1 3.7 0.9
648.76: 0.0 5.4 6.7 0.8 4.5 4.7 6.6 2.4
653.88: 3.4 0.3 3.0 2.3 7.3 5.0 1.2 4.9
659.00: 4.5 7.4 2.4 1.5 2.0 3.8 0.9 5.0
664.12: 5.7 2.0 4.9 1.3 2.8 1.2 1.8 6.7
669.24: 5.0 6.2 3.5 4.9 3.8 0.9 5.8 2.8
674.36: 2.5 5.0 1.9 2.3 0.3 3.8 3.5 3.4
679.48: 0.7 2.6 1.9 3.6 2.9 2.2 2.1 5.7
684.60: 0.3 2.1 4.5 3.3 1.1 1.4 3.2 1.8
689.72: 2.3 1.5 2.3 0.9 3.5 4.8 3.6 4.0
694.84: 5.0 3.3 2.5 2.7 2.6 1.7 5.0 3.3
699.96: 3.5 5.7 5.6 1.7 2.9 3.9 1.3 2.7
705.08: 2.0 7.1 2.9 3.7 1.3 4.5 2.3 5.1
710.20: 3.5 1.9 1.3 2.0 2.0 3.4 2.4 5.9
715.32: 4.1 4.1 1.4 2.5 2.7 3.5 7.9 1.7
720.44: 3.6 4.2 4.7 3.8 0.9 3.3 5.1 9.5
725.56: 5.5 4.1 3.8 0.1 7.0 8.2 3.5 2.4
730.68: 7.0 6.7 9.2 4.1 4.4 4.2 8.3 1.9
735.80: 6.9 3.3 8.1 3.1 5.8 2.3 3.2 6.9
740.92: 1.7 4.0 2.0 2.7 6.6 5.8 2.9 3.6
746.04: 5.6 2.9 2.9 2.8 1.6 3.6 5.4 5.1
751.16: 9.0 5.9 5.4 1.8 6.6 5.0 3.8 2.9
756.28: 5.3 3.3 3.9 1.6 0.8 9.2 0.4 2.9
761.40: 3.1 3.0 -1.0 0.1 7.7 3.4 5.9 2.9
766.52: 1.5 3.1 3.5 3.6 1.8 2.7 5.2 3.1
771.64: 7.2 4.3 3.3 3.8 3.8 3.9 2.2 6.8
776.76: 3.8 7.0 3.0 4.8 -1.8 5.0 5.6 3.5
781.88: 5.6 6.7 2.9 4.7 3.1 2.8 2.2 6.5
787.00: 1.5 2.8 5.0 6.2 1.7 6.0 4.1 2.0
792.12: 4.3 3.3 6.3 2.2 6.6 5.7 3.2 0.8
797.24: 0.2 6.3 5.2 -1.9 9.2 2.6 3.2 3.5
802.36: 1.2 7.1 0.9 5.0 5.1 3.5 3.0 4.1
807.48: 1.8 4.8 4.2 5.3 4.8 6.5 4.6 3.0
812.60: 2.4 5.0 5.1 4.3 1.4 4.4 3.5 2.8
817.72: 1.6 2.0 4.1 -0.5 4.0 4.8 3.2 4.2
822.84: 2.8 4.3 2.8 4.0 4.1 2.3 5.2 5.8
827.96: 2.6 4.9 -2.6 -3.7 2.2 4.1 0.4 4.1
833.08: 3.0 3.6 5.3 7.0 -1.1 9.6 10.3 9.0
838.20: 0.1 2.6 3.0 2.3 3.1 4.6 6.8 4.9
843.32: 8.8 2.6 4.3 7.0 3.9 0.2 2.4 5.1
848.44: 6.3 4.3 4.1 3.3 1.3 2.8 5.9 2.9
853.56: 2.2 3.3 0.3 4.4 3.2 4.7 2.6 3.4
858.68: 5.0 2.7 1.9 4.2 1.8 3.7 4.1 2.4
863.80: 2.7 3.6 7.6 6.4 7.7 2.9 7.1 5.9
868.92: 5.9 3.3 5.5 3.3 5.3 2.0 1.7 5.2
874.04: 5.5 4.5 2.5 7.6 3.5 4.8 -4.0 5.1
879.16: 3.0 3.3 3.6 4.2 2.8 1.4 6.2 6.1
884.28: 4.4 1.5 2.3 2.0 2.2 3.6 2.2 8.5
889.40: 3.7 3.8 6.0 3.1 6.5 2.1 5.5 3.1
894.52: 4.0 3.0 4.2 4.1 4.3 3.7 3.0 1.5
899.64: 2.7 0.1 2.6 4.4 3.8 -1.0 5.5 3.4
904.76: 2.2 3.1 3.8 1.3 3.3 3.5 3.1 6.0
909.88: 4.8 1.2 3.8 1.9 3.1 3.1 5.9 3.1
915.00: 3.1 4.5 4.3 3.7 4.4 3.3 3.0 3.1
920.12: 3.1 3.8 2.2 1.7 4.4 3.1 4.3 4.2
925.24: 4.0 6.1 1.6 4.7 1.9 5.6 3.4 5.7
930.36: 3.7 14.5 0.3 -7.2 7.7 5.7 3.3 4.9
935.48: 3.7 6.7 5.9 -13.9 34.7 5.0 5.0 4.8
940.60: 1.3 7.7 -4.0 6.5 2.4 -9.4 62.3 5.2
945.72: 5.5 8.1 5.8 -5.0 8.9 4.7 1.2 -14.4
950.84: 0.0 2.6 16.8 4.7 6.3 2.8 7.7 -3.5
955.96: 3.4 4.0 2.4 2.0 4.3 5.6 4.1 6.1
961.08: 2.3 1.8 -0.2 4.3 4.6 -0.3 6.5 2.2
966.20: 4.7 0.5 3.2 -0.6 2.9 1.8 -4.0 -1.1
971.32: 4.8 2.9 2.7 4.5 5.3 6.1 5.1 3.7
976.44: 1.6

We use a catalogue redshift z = 0.27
